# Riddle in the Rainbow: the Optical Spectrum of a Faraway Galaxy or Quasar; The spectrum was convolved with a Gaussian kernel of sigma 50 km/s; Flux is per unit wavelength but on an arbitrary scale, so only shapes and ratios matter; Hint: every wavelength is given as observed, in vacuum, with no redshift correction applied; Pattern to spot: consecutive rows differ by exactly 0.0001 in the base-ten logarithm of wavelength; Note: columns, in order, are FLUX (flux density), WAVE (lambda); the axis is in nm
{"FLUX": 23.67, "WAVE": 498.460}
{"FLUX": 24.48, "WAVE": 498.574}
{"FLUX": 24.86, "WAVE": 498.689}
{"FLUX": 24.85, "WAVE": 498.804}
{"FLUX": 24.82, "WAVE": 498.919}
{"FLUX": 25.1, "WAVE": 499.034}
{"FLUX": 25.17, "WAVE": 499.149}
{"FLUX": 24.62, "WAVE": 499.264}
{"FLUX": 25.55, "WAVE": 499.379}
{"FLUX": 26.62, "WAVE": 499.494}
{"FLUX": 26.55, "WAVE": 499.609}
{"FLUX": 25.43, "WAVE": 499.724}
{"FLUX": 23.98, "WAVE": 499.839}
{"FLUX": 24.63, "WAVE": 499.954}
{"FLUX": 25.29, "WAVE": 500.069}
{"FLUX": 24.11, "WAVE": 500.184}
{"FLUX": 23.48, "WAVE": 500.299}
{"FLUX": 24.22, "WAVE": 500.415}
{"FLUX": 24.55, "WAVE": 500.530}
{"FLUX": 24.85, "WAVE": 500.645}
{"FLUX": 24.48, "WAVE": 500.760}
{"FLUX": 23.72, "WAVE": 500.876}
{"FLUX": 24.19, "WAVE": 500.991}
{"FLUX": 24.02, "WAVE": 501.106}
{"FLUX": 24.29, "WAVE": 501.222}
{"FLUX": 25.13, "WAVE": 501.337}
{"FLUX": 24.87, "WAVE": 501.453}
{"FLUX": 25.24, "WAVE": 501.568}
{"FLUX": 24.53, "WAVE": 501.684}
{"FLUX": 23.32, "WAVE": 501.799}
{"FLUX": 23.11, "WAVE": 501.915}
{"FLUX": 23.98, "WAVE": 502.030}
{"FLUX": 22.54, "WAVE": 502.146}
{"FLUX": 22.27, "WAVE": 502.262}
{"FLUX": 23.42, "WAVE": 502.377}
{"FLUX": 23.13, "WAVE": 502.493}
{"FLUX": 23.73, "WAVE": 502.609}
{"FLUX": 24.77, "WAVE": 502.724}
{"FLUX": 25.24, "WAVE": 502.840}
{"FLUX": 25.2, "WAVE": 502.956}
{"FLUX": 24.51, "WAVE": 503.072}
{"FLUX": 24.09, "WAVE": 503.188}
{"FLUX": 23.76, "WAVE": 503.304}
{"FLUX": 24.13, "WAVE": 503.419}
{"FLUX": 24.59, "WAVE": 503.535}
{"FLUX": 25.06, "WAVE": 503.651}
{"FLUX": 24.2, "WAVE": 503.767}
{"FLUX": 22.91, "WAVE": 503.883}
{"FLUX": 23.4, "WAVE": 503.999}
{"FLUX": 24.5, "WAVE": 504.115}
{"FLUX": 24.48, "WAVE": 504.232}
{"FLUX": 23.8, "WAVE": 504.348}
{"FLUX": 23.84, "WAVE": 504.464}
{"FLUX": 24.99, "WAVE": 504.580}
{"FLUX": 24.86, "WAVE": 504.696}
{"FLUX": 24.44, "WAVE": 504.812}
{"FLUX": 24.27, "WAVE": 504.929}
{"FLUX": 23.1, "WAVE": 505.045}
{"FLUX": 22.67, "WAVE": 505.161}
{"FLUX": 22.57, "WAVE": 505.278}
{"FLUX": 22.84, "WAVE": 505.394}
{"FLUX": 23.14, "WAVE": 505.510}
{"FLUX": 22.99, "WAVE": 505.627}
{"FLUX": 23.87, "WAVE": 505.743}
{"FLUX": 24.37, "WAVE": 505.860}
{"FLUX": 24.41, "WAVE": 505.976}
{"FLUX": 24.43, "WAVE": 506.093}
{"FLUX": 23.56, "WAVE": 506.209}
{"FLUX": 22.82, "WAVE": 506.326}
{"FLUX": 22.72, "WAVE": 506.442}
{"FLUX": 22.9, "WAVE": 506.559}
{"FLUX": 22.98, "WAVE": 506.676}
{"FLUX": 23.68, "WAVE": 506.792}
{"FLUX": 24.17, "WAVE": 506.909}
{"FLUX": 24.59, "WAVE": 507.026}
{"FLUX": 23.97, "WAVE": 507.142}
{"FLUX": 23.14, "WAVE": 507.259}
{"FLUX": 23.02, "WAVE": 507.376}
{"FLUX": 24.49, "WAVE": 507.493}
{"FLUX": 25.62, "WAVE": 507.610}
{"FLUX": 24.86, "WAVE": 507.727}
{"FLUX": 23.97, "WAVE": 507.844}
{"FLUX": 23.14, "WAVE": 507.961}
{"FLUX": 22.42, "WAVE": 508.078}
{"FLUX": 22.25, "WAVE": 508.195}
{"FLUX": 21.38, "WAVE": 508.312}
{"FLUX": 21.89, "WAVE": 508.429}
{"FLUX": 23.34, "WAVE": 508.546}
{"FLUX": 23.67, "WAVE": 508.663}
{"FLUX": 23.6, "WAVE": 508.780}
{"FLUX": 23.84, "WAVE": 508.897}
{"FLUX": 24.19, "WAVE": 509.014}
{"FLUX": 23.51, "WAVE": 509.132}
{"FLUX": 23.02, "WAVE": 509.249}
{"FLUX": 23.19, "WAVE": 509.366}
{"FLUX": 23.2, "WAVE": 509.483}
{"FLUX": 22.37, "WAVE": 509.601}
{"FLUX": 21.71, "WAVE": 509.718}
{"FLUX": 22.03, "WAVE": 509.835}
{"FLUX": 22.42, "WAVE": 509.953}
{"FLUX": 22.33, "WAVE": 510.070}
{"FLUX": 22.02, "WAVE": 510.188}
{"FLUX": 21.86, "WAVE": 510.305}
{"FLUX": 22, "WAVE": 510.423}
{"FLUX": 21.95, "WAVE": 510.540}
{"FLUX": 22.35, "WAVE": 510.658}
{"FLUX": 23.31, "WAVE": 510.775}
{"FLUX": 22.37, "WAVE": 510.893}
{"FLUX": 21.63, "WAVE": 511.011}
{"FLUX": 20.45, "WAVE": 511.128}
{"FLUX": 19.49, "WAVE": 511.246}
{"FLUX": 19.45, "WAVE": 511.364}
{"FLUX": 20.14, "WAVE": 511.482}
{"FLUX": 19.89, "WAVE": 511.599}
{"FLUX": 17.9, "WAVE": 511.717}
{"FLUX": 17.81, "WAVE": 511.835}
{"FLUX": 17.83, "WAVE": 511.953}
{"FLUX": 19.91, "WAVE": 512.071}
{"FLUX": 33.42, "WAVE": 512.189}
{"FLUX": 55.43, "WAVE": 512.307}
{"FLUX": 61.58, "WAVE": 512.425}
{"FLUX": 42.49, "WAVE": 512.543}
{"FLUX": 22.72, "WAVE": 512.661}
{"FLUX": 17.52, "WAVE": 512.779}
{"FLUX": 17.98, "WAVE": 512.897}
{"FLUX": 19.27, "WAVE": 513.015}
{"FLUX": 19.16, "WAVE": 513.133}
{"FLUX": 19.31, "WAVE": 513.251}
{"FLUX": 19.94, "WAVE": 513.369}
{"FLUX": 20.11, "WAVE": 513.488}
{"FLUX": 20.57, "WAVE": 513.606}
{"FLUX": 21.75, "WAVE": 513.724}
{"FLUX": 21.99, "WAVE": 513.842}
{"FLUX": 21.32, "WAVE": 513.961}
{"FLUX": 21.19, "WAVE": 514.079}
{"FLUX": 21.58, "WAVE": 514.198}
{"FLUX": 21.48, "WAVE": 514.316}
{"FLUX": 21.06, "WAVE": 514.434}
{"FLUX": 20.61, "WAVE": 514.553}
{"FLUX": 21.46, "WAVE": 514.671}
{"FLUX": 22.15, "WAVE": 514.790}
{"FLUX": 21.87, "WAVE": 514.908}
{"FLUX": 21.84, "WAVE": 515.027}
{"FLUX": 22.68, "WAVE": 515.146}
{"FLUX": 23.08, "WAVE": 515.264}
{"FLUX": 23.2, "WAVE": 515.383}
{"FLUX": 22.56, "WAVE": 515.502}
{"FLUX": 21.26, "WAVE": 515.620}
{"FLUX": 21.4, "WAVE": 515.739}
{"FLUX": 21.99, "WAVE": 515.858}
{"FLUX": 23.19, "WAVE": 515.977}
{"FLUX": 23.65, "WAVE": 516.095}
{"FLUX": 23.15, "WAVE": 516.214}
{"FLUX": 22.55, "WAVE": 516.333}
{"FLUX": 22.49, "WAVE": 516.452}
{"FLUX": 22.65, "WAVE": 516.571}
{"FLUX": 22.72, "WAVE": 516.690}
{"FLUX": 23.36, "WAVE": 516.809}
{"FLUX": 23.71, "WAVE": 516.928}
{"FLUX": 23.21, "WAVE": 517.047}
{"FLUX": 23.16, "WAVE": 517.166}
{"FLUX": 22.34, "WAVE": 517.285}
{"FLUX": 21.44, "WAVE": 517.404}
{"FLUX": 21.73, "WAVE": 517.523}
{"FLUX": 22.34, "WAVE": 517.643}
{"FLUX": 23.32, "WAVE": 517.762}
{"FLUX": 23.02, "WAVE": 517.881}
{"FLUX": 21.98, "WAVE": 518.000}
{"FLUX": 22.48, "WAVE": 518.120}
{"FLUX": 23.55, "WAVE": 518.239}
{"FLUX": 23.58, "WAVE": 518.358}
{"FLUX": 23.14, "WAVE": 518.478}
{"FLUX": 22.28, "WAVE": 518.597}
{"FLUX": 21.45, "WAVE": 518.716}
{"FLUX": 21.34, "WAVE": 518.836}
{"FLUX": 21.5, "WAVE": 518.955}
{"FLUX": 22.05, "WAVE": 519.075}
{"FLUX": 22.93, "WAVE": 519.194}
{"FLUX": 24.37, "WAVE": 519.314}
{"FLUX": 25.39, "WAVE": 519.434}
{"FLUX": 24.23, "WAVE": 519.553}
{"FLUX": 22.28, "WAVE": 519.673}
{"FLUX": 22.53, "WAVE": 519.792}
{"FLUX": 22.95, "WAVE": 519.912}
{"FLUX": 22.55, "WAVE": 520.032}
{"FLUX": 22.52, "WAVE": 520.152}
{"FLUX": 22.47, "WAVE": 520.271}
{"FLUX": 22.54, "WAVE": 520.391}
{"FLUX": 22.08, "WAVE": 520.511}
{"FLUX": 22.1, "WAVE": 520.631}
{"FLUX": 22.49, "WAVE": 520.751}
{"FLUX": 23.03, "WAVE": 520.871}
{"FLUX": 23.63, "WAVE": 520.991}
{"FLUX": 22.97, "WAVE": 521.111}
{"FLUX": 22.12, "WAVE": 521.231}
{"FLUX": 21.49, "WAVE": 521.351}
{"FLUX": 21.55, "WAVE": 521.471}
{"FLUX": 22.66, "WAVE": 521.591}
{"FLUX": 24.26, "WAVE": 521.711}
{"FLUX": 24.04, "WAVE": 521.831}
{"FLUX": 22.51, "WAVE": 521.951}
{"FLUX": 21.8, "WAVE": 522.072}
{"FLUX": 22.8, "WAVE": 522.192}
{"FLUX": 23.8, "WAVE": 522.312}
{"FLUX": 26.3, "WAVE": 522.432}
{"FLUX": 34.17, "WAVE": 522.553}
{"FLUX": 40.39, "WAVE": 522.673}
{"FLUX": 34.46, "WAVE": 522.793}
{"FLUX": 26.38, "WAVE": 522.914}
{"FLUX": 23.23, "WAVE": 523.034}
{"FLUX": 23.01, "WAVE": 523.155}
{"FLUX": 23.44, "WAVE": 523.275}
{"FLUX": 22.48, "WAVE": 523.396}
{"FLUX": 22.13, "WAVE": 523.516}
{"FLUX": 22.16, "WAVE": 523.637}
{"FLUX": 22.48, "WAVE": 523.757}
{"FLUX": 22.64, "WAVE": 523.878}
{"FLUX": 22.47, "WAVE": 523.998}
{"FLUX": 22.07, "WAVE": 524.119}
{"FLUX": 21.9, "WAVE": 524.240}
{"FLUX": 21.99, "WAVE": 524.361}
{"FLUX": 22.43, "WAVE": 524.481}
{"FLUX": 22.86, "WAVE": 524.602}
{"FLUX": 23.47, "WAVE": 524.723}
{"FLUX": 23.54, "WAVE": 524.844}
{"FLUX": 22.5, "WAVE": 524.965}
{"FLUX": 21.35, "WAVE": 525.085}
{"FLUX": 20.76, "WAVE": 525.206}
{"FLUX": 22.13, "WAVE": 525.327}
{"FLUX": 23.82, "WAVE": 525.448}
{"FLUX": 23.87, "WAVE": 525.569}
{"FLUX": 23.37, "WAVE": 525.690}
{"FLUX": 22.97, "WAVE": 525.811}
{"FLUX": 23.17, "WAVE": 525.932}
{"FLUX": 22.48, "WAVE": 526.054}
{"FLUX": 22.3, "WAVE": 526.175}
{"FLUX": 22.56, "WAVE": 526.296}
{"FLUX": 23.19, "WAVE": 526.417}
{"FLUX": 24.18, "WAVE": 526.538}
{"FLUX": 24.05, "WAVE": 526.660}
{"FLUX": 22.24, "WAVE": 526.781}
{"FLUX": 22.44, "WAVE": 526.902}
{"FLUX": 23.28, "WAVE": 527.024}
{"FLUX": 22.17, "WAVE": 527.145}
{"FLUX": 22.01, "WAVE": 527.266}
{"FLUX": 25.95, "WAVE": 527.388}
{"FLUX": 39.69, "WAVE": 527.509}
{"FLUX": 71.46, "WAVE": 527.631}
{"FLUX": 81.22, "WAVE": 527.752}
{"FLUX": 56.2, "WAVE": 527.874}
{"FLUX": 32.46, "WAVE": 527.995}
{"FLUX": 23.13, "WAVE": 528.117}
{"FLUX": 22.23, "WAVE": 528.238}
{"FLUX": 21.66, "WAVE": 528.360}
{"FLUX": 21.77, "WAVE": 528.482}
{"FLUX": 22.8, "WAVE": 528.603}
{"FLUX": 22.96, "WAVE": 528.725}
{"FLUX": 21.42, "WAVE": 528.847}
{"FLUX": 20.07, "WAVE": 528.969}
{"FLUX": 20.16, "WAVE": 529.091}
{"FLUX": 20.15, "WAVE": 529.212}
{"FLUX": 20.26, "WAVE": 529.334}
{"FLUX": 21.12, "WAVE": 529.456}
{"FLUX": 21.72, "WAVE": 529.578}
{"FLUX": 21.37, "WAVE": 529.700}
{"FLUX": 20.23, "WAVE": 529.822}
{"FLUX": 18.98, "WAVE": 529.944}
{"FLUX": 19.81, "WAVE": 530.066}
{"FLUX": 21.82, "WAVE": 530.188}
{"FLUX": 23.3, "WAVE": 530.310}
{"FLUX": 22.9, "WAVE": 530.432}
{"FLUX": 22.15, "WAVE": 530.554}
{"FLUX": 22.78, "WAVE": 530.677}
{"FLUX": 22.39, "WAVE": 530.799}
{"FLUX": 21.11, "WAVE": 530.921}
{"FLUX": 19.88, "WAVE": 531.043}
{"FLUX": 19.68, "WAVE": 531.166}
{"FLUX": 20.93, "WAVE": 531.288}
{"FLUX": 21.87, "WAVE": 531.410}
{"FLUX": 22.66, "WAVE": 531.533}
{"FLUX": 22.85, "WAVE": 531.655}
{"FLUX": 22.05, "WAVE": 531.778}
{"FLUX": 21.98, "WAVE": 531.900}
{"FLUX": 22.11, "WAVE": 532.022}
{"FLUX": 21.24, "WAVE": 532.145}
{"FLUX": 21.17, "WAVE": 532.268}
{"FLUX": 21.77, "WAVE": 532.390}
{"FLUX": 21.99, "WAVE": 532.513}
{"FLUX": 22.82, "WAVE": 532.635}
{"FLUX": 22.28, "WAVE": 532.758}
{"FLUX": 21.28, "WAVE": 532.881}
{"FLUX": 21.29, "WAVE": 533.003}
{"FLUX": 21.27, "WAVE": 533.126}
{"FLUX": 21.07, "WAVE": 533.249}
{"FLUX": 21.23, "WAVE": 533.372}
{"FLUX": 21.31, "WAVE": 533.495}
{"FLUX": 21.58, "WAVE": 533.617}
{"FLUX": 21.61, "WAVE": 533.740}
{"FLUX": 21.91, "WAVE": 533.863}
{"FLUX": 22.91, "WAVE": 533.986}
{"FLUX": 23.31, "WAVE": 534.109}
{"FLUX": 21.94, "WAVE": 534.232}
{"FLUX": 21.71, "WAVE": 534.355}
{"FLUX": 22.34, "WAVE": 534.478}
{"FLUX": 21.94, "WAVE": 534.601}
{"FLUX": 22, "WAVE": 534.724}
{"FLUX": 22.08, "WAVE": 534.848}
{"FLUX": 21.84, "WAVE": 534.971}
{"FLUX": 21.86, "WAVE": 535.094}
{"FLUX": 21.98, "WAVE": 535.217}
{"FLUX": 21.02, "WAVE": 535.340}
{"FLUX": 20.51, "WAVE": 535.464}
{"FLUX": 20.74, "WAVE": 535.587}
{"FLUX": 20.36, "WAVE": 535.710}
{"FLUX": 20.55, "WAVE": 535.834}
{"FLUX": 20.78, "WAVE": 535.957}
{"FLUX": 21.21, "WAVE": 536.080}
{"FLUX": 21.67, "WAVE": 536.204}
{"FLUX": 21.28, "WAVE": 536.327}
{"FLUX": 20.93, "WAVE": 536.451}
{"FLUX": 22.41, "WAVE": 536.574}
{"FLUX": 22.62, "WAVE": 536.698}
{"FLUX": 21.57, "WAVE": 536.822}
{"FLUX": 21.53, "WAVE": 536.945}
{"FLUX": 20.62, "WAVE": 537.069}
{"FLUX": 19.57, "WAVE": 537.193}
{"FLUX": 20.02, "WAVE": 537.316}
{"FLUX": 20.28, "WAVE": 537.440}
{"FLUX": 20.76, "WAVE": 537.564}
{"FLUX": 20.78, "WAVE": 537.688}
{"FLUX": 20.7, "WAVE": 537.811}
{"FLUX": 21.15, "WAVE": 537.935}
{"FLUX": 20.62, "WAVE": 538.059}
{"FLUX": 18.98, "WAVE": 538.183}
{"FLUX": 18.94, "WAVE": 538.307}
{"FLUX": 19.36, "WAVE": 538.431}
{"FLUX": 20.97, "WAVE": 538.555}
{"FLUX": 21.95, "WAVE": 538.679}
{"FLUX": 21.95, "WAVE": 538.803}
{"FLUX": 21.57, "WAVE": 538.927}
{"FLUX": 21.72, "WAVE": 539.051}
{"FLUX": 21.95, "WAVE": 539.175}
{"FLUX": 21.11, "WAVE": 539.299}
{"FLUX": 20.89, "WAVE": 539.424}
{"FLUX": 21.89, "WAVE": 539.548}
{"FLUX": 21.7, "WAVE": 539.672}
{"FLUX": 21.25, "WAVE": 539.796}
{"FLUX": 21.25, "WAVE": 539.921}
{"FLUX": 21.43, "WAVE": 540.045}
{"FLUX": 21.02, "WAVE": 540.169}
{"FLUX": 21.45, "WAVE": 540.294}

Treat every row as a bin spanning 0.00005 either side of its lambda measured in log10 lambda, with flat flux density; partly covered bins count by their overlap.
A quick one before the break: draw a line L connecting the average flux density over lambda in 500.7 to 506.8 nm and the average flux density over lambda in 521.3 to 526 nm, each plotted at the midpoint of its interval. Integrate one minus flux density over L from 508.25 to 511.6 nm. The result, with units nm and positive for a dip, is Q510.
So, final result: 0.24 nm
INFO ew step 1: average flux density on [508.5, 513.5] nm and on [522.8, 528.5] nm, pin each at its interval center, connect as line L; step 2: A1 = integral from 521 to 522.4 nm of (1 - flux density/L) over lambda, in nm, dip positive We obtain 0.16 nm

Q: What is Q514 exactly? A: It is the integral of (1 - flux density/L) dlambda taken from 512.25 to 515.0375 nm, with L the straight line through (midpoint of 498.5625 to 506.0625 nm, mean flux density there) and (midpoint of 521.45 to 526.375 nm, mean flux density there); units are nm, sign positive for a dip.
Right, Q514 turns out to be -0.08 nm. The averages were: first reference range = 24.2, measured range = 24.8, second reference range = 23.9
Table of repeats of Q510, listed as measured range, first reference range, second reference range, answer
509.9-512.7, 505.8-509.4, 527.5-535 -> -0.22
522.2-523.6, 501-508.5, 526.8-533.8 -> -0.15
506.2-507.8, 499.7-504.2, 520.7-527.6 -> 0.03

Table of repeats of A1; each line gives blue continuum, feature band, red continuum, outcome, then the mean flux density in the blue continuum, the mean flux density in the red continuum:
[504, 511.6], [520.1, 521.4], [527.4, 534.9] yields 0.07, 23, 24.5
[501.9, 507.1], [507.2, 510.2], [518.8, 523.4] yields 0.09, 23.8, 24.1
